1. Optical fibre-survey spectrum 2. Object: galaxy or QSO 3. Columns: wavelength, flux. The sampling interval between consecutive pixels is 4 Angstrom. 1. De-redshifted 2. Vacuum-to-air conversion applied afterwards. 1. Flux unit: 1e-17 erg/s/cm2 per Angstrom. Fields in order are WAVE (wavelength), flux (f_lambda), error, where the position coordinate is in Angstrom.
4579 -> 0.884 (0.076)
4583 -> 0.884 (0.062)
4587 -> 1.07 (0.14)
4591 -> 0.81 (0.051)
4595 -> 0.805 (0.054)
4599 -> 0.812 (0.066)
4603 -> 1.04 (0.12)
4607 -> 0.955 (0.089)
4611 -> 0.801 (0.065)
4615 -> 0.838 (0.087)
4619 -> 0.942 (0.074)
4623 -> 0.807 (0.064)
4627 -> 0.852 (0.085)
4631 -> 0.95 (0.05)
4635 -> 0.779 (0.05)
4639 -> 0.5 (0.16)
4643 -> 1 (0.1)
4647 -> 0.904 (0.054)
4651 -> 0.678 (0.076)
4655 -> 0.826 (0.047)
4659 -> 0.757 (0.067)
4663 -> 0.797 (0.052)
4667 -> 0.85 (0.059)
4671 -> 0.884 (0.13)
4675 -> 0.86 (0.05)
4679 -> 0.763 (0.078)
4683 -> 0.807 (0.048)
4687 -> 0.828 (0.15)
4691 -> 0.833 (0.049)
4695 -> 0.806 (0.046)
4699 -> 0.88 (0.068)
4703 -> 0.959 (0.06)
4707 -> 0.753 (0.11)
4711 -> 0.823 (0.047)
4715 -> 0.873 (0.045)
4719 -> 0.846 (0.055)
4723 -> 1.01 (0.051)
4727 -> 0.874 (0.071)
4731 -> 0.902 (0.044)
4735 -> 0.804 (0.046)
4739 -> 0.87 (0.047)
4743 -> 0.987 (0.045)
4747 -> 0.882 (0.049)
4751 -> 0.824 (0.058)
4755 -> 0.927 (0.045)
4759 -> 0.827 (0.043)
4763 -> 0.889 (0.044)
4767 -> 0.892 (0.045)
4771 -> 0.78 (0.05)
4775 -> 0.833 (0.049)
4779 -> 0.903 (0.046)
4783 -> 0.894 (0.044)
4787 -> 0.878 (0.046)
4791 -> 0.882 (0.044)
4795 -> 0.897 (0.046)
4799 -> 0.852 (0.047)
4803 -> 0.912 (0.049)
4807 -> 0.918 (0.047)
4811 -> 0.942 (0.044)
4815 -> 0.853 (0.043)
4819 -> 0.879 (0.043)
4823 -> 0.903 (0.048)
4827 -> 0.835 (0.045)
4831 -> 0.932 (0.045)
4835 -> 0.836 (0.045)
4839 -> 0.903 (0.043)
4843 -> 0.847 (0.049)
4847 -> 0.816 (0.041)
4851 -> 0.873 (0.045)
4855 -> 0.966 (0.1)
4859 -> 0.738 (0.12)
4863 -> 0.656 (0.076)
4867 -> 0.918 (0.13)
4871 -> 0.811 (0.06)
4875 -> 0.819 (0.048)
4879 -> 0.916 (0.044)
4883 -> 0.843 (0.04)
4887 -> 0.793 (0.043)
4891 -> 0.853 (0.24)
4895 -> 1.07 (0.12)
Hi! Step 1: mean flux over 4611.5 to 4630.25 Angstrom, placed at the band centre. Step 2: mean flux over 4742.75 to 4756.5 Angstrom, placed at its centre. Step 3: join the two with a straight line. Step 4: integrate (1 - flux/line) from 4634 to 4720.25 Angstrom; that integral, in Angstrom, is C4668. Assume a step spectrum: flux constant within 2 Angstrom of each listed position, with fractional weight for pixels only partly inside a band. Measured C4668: 5.6 Angstrom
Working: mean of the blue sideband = 0.861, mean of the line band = 0.819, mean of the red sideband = 0.894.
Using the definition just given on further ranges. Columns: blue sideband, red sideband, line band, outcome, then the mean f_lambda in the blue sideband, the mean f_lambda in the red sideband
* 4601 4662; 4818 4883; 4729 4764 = -1.3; 0.841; 0.852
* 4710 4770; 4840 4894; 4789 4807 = -0.6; 0.881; 0.84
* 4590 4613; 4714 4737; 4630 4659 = 2.7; 0.873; 0.885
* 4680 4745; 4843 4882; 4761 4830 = -2.5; 0.864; 0.836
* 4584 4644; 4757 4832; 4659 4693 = 1.7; 0.862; 0.878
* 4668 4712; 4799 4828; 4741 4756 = -0.7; 0.837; 0.891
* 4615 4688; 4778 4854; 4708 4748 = -1.6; 0.822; 0.883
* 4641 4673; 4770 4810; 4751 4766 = -0.1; 0.837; 0.879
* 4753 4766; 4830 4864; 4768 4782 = 0.5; 0.882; 0.844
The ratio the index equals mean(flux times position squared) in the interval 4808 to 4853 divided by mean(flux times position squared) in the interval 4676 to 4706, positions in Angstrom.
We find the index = 1.11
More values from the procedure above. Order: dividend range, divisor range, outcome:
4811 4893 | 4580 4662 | 1.10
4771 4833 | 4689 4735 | 1.06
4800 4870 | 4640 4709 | 1.12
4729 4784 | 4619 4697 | 1.11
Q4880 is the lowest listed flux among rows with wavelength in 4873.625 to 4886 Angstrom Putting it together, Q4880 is 0.819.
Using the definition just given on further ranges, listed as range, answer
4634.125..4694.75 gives 0.5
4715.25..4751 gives 0.804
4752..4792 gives 0.78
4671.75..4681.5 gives 0.763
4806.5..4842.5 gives 0.835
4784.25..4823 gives 0.852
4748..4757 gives 0.824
